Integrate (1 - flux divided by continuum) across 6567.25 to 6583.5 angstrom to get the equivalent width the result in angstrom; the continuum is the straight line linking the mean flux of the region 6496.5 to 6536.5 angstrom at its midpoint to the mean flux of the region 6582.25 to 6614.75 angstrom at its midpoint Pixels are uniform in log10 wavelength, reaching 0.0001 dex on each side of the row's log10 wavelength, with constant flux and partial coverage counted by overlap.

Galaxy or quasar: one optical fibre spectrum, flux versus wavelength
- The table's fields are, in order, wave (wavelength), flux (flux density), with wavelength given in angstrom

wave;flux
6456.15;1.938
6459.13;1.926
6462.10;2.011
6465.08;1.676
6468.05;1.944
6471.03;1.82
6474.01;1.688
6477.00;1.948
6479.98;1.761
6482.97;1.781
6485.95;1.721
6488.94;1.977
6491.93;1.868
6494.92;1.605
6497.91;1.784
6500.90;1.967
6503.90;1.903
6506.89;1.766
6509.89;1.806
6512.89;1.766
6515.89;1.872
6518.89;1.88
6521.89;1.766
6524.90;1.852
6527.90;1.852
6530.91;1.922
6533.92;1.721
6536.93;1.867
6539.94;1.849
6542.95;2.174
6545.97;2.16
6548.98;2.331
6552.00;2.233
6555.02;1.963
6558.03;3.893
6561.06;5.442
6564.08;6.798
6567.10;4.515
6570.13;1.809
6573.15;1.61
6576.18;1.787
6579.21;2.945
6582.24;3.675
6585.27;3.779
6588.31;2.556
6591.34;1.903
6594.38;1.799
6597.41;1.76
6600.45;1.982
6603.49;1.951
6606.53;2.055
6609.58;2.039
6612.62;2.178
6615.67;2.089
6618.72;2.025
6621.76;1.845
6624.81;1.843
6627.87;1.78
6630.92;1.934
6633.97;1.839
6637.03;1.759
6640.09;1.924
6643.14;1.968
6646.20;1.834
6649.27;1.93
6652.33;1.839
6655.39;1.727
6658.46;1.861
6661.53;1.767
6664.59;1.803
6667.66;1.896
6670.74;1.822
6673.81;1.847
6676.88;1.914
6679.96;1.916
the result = -2.9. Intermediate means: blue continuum 1.84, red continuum 2.27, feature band 2.53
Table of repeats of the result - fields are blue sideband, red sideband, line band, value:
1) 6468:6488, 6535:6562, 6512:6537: 5.2 angstrom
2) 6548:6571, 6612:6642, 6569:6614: 9.1 angstrom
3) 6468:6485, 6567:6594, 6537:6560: -0.4 angstrom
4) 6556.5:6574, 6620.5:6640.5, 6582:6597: 3.2 angstrom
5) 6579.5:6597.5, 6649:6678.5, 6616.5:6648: 4.4 angstrom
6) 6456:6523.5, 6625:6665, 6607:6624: -1.7 angstrom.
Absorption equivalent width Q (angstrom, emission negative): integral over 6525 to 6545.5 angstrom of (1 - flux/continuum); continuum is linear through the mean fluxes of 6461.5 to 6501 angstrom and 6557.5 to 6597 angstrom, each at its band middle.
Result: 5.46 angstrom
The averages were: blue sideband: 1.82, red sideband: 3.21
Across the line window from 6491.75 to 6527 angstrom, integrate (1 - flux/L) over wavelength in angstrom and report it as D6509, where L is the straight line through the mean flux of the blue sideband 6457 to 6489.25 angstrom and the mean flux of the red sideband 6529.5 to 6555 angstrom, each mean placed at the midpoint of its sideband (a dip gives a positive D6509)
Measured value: 2.17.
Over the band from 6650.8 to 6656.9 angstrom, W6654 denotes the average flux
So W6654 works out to 1.78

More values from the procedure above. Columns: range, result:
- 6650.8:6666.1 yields 1.8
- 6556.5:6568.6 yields 5.16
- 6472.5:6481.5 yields 1.8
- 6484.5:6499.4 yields 1.79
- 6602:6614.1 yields 2.06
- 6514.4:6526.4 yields 1.84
